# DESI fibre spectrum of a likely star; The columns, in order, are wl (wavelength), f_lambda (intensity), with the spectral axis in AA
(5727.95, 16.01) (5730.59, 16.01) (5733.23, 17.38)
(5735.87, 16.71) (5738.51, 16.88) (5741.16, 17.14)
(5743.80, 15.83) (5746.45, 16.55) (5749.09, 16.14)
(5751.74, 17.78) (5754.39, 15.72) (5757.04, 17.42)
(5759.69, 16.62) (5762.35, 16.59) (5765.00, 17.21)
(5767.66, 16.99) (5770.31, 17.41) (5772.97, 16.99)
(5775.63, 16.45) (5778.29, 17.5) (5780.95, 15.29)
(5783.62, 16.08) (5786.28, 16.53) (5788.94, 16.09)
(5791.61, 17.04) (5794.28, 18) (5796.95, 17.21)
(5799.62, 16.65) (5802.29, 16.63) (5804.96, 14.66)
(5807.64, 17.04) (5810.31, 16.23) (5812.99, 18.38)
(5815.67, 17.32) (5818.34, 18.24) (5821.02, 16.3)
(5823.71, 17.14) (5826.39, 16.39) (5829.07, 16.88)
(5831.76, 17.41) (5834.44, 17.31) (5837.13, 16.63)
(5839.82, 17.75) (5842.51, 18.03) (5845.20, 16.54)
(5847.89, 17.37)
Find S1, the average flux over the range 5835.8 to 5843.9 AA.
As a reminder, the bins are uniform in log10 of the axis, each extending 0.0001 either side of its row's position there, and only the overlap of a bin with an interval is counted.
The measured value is 17.5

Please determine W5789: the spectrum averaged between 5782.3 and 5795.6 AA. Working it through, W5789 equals 16.8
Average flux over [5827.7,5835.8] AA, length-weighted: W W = 17.2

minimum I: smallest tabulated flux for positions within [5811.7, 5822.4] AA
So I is 16.3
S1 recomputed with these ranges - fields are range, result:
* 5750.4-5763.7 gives 16.8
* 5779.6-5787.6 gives 16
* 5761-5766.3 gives 16.9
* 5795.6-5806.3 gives 16.3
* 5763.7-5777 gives 17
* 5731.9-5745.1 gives 16.8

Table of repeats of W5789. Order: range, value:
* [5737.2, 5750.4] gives 16.5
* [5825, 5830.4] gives 16.7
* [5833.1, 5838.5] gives 17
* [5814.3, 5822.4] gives 17.3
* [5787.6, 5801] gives 17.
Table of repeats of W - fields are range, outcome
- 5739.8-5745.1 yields 16.5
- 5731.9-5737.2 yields 17.1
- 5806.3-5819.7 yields 17.4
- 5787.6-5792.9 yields 16.6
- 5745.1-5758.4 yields 16.7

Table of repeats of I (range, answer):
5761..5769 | 16.59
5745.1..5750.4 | 16.14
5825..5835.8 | 16.39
